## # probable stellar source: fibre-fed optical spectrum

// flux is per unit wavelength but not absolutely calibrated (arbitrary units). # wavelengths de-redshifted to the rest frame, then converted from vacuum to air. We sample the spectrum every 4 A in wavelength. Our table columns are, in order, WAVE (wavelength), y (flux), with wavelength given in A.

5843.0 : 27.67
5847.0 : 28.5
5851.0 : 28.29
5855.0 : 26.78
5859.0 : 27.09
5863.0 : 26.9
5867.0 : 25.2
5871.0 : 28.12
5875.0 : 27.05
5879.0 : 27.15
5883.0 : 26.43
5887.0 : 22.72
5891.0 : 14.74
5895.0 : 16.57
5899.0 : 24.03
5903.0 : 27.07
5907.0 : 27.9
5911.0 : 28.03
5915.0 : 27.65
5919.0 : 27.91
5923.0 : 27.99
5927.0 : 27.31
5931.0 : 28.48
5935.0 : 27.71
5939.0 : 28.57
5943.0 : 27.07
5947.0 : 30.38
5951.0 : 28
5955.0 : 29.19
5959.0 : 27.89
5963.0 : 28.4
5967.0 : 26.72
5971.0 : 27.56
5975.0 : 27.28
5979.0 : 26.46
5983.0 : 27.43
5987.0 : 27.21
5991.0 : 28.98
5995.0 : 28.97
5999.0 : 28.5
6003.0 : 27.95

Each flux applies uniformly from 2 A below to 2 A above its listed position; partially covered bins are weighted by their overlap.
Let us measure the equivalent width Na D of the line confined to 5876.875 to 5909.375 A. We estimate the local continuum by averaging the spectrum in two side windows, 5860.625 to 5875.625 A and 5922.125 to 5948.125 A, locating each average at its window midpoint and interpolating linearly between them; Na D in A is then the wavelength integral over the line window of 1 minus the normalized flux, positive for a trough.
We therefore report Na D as 4.66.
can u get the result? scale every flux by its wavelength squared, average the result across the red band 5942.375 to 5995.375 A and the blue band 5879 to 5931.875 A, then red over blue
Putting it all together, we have 1.14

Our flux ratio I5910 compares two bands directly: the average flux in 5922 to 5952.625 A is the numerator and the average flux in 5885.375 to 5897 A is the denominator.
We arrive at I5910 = 1.58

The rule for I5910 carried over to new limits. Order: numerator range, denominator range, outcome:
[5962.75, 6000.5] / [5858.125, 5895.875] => 1.14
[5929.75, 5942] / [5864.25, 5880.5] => 1.05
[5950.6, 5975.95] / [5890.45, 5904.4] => 1.33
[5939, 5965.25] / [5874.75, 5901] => 1.27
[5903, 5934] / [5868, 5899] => 1.19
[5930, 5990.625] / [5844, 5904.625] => 1.11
